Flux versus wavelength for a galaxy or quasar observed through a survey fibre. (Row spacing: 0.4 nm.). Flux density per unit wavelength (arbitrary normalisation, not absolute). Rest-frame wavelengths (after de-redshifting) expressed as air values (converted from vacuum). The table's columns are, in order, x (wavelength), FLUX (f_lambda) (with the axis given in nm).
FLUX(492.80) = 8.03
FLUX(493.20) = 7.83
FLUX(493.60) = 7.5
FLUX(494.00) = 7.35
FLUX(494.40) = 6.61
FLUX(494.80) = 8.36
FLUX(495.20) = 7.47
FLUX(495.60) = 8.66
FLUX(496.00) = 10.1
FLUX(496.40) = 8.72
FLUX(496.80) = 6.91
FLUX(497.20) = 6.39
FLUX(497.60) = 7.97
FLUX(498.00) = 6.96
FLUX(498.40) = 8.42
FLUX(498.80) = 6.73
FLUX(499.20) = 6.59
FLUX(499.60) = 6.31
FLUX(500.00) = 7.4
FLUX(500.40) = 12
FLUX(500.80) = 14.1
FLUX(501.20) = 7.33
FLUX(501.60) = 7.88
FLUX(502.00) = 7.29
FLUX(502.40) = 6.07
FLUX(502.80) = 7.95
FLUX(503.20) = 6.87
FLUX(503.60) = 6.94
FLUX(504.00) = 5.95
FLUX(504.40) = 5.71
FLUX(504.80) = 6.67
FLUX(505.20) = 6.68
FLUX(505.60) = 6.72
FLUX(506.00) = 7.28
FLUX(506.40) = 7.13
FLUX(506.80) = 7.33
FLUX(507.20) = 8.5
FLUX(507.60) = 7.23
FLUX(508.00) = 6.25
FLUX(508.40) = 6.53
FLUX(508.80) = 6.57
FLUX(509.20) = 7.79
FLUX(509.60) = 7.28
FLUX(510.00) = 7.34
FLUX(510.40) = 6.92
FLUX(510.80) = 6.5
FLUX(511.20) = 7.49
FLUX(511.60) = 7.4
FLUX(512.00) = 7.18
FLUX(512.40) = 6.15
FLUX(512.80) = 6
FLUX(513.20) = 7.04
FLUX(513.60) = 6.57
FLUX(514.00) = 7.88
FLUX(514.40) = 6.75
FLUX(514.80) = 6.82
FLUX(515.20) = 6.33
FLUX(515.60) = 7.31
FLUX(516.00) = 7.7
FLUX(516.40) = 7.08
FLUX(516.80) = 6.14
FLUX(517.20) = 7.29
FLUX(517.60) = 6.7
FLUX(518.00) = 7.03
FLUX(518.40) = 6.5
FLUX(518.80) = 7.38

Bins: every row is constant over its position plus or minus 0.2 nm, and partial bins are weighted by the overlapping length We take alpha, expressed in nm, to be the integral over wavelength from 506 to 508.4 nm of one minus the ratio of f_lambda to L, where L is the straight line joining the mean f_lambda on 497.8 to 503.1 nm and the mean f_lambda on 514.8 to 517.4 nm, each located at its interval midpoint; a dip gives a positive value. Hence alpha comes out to 0.11 nm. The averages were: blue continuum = 8.06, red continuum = 6.96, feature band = 7.22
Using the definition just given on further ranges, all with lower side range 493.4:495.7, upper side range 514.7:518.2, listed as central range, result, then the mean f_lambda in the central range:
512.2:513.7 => 0.13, 6.43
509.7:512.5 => 0.03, 7.04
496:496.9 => -0.10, 8.42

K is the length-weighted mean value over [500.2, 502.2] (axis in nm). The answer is 9.72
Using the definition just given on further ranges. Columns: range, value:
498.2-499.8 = 7.01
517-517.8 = 7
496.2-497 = 7.81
